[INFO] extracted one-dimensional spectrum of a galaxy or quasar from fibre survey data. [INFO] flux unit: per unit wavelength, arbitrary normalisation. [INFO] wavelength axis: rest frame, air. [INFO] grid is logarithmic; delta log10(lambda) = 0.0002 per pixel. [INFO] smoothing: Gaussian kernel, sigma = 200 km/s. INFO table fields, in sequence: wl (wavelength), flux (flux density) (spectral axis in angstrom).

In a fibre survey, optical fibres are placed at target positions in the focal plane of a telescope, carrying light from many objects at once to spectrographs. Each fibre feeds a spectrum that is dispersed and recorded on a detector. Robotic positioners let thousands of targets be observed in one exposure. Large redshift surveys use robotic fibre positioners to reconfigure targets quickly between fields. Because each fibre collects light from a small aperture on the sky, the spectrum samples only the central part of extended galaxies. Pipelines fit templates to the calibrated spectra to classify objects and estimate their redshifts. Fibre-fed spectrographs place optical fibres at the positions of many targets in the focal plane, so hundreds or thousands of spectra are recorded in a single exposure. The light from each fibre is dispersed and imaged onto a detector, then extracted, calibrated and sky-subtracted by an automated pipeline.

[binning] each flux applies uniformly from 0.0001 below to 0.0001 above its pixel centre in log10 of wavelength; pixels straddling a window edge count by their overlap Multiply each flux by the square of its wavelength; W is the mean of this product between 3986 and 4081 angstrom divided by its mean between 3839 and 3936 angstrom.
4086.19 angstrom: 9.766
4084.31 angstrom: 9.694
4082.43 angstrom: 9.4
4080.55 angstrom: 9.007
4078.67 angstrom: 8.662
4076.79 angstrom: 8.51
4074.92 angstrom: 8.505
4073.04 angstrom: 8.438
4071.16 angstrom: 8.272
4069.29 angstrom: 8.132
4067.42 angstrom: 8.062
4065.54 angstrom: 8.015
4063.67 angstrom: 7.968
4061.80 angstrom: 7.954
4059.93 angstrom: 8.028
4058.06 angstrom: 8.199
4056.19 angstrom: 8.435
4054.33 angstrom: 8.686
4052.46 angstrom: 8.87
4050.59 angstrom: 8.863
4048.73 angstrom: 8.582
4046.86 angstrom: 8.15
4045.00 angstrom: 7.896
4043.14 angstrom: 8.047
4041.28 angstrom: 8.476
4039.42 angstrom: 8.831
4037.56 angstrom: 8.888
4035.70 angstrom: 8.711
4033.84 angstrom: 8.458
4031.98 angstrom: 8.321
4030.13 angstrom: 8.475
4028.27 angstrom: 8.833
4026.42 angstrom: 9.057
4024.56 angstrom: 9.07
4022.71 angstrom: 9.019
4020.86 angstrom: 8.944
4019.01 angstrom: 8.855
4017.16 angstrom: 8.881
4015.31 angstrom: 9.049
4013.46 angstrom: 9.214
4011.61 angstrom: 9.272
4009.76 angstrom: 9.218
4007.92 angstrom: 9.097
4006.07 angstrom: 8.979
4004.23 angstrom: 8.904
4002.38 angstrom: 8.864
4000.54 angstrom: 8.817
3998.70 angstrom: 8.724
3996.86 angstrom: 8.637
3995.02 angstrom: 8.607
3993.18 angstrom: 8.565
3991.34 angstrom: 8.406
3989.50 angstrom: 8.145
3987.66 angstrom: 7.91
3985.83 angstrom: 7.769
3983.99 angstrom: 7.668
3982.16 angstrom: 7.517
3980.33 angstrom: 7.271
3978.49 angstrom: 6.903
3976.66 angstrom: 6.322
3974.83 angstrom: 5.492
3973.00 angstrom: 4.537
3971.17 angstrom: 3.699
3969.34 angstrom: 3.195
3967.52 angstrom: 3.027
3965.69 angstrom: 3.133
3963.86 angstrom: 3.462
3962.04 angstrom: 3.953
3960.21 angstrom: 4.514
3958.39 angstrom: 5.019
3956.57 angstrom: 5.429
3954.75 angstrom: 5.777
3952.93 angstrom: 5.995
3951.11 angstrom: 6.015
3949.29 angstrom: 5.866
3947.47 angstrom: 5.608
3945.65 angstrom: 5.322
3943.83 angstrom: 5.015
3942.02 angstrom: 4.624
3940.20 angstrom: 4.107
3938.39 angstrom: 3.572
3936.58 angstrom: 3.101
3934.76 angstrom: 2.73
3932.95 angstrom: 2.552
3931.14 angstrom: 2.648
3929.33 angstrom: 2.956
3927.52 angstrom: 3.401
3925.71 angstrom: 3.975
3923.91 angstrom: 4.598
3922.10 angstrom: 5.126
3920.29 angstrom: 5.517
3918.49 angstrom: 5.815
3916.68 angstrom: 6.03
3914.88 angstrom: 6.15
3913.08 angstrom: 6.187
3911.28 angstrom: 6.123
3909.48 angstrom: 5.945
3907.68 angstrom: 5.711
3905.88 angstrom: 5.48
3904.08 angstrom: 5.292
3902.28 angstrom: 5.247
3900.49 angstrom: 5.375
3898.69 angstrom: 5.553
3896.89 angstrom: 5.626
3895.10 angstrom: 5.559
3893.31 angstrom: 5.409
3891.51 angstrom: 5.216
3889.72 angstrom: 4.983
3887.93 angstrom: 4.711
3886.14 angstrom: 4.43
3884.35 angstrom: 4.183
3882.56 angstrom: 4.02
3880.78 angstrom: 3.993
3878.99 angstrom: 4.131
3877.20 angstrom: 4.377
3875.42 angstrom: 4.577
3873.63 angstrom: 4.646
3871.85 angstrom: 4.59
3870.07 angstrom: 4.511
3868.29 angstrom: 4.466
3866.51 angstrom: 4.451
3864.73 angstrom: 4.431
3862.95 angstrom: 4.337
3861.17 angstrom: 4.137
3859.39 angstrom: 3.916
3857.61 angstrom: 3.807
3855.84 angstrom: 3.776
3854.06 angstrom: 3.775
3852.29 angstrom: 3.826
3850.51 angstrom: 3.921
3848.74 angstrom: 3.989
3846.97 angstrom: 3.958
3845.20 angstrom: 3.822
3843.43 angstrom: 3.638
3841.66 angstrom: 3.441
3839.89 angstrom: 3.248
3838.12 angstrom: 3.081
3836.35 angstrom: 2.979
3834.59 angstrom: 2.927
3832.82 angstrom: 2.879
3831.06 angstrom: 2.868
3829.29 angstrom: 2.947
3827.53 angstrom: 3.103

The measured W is 2.04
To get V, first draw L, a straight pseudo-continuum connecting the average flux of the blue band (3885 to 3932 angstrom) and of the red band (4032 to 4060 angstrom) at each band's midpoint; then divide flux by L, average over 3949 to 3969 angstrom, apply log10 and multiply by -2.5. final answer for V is 0.33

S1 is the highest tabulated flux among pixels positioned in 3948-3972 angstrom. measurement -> 6.015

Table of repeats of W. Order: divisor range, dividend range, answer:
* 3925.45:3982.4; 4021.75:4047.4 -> 1.96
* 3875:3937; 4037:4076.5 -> 1.89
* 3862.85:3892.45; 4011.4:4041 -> 2.13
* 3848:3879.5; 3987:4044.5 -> 2.25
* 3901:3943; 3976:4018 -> 1.88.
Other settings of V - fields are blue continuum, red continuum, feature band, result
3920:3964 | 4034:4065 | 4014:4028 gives -0.217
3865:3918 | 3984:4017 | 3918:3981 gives 0.463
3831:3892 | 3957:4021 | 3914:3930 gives 0.126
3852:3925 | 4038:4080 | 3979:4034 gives -0.181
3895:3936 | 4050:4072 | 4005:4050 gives -0.172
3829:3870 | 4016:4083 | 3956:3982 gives 0.352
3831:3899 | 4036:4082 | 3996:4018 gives -0.228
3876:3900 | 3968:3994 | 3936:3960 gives 0.183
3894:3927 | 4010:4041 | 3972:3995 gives 0.059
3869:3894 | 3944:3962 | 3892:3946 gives 0.032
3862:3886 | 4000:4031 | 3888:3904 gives -0.053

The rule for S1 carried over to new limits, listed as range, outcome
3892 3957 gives 6.187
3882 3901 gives 5.626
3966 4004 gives 8.864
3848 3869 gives 4.466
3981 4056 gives 9.272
